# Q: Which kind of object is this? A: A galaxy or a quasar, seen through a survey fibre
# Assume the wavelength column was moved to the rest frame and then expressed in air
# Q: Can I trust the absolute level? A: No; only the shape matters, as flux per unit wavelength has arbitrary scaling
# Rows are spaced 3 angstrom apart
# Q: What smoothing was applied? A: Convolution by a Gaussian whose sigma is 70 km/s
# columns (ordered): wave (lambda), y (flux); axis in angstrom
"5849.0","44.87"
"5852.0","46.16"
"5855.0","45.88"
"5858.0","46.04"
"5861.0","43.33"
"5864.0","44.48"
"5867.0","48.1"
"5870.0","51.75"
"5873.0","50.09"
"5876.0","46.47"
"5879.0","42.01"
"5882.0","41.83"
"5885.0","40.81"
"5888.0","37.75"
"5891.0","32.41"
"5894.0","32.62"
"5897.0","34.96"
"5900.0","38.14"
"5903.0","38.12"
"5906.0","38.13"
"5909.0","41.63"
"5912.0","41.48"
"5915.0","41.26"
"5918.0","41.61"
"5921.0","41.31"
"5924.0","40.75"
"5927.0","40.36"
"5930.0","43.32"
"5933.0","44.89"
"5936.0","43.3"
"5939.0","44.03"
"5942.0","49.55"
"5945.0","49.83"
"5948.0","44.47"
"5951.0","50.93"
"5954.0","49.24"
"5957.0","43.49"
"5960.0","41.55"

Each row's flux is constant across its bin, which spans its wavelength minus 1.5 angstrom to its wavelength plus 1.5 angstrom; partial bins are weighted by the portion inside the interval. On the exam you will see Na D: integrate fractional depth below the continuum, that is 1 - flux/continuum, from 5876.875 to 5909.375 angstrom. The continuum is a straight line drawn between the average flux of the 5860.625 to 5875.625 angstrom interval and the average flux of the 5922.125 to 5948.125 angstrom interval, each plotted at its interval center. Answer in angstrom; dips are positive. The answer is 5.9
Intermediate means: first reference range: 47.8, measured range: 38.1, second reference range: 44.5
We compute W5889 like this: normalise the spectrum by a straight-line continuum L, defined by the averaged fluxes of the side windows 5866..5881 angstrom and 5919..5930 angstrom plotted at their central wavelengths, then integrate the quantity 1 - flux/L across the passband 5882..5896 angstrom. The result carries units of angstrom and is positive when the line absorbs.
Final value 2.8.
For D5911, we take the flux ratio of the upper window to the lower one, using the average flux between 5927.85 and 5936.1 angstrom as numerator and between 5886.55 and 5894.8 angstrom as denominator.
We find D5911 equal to 1.27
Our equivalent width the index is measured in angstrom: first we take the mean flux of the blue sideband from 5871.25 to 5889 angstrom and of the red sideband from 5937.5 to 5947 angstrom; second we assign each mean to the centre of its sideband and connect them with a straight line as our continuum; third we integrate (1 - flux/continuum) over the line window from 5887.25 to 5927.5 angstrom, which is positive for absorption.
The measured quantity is 6.0 angstrom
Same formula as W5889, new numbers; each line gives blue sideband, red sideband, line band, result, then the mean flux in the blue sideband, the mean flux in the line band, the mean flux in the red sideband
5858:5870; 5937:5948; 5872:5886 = 0.7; 46.2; 44.2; 47.1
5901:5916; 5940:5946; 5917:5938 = 1.3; 40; 42.3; 49.2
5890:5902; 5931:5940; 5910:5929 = -0.5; 34.8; 41.2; 44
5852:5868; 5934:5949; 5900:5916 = 2.1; 45.5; 39.9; 46.2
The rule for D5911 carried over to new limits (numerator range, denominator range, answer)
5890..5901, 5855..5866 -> 0.77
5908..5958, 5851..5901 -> 1.04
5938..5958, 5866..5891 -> 1.08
